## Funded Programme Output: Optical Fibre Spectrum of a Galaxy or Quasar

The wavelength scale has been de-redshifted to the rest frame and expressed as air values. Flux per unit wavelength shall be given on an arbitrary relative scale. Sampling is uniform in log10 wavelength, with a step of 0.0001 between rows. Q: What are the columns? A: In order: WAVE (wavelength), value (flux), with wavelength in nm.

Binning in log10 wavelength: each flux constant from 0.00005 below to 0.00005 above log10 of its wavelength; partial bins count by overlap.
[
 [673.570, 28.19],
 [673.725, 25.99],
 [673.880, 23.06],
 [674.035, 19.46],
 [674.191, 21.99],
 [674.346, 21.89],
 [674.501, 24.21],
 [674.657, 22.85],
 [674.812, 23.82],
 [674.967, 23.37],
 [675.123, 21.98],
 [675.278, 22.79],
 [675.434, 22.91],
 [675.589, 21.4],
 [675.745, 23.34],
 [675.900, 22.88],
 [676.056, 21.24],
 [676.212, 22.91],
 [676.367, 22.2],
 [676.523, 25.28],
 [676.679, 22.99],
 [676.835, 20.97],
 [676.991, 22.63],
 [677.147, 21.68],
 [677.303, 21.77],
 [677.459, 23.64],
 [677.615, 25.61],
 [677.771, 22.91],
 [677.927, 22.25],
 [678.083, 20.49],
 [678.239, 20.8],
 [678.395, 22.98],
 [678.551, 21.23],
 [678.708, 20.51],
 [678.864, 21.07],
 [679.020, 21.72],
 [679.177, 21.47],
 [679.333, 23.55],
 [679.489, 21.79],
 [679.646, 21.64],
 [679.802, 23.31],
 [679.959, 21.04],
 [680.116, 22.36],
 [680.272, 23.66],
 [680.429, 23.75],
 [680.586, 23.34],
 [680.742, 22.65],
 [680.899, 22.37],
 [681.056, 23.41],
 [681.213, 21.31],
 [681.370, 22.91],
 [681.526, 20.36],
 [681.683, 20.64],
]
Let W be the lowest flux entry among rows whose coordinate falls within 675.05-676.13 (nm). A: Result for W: 21.24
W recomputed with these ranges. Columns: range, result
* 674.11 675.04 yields 21.89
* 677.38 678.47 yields 20.49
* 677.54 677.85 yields 22.91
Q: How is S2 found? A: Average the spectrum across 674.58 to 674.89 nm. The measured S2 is 23.4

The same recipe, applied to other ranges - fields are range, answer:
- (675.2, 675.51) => 22.8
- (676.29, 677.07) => 22.8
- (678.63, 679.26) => 21.2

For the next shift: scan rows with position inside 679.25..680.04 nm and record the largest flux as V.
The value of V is 23.55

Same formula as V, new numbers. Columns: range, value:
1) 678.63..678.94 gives 21.07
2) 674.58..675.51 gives 23.82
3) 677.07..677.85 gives 25.61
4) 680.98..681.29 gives 23.41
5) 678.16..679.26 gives 22.98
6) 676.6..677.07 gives 22.99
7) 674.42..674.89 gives 24.21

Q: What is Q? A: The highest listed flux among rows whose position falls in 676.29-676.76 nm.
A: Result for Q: 25.28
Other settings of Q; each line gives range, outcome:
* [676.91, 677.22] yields 22.63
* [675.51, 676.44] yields 23.34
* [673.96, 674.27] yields 21.99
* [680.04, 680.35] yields 23.66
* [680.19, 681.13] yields 23.75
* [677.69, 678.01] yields 22.91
